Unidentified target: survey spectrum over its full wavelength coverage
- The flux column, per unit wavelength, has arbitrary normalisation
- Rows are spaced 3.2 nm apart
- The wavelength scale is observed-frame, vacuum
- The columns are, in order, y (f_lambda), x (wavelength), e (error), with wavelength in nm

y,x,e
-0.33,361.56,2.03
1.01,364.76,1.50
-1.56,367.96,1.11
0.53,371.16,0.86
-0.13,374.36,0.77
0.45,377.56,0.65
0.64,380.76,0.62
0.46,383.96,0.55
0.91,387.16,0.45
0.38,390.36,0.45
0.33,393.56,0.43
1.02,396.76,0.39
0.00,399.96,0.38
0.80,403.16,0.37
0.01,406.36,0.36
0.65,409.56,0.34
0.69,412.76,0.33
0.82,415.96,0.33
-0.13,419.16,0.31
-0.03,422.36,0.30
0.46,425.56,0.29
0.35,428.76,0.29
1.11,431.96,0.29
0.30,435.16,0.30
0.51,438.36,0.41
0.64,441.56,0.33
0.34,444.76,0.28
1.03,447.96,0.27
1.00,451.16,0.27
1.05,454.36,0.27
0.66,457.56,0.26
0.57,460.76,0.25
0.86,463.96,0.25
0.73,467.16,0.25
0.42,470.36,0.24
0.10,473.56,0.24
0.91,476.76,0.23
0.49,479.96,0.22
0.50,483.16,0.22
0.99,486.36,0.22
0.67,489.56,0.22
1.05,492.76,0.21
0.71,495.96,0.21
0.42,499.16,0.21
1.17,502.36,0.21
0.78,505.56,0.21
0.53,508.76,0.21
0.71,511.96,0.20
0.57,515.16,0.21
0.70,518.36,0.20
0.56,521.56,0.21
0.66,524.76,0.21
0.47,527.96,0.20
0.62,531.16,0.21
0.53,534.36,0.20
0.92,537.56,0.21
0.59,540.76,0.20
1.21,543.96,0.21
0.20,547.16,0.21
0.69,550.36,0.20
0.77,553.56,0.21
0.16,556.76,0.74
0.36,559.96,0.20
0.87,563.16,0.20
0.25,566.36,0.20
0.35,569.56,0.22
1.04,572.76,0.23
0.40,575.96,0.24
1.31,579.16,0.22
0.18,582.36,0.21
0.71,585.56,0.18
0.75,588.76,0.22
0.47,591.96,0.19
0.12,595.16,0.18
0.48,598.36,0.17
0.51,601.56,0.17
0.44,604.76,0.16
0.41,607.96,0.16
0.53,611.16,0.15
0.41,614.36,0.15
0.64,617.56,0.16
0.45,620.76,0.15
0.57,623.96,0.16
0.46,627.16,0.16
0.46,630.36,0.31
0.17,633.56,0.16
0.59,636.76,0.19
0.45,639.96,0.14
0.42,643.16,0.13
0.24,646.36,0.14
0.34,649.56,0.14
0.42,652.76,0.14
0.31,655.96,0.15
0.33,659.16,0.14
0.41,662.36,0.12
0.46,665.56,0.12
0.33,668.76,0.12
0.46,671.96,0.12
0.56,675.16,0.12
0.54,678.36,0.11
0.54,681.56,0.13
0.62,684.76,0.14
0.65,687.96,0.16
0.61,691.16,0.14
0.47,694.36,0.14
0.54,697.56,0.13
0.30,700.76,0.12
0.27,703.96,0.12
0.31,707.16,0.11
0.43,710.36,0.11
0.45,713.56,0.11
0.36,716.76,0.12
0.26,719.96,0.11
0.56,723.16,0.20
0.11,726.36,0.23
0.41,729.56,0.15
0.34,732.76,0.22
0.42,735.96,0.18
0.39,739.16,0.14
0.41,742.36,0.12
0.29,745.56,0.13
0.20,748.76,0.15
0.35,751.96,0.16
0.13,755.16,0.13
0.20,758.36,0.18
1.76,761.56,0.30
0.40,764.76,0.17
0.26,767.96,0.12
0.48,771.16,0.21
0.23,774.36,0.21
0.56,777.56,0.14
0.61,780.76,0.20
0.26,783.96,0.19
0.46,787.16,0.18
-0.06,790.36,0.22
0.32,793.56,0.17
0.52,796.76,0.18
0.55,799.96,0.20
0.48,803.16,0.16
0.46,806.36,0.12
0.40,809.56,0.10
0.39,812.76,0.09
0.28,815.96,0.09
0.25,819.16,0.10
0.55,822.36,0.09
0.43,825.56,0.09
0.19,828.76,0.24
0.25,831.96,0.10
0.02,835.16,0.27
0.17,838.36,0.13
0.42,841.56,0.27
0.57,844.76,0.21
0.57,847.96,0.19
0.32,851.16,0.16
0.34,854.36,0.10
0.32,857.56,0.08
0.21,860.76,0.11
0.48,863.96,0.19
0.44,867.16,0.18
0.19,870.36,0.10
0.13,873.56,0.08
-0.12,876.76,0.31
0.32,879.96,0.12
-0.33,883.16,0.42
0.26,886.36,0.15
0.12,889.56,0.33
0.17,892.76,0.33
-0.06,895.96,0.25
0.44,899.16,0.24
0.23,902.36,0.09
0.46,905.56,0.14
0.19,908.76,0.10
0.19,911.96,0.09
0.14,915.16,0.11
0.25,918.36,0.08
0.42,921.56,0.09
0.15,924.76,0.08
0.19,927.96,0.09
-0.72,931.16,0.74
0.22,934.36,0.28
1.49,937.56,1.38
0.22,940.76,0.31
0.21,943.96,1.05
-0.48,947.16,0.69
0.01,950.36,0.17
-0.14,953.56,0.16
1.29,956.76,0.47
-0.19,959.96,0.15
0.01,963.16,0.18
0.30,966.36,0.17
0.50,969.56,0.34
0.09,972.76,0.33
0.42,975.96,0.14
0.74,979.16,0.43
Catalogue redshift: 0.158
